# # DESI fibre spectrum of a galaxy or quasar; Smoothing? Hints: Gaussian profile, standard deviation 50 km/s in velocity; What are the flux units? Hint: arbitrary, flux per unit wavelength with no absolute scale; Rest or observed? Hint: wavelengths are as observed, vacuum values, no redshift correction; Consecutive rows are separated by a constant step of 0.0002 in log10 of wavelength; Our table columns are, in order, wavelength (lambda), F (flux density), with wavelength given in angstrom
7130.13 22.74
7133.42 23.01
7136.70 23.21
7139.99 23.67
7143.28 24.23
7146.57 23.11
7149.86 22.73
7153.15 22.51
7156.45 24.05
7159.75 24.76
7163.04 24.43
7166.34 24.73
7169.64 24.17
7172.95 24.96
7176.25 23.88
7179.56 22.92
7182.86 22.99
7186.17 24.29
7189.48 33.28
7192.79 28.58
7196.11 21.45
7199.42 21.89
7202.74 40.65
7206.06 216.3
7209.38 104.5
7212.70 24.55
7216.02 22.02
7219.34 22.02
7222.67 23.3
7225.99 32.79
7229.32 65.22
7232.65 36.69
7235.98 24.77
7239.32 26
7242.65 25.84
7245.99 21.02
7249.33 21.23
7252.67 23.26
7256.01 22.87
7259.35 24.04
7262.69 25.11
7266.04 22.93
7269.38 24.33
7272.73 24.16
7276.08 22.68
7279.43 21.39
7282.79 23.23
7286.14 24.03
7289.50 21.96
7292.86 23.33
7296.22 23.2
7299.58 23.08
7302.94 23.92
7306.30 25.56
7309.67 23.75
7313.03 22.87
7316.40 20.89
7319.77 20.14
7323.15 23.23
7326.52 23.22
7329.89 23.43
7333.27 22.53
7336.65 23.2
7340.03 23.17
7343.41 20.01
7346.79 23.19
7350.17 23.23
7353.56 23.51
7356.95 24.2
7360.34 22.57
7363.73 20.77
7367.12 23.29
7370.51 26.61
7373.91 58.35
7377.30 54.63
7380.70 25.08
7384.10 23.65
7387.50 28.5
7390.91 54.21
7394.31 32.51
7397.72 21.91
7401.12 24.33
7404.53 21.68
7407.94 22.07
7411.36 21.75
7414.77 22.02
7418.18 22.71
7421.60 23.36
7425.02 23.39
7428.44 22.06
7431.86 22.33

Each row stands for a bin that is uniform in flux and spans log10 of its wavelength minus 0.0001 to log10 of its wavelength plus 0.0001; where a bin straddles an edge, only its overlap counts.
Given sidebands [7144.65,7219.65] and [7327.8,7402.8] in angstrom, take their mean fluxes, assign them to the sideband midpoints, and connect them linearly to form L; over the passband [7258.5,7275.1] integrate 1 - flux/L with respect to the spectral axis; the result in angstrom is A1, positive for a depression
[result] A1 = 4.5 angstrom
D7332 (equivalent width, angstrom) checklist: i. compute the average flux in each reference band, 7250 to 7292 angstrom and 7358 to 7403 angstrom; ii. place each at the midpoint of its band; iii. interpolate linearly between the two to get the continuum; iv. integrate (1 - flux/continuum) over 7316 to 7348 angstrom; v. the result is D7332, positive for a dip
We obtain 6.52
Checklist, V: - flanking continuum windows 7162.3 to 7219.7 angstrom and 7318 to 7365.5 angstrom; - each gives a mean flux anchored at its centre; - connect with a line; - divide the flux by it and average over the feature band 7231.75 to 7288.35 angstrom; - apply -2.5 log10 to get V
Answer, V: 0.33 mag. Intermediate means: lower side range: 41.1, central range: 24.1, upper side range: 22.6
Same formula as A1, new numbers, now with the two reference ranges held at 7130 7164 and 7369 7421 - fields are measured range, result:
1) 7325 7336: 2.2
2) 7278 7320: 7.3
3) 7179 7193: -1.0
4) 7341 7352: 2.6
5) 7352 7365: 2.9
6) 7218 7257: -4.3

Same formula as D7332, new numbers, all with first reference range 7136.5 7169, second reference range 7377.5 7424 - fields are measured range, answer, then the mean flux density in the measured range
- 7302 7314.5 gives 0.93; 24.1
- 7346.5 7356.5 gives 1.19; 23.4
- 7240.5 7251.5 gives 0.98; 22.9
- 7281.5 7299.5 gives 1.81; 23.1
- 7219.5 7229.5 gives -3.70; 34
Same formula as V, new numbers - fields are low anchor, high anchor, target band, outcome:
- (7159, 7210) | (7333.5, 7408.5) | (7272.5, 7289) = 0.454 mag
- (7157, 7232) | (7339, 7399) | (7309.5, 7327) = 0.413 mag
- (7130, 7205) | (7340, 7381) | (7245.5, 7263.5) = 0.195 mag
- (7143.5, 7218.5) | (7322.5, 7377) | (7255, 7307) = 0.285 mag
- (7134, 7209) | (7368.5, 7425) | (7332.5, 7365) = 0.340 mag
